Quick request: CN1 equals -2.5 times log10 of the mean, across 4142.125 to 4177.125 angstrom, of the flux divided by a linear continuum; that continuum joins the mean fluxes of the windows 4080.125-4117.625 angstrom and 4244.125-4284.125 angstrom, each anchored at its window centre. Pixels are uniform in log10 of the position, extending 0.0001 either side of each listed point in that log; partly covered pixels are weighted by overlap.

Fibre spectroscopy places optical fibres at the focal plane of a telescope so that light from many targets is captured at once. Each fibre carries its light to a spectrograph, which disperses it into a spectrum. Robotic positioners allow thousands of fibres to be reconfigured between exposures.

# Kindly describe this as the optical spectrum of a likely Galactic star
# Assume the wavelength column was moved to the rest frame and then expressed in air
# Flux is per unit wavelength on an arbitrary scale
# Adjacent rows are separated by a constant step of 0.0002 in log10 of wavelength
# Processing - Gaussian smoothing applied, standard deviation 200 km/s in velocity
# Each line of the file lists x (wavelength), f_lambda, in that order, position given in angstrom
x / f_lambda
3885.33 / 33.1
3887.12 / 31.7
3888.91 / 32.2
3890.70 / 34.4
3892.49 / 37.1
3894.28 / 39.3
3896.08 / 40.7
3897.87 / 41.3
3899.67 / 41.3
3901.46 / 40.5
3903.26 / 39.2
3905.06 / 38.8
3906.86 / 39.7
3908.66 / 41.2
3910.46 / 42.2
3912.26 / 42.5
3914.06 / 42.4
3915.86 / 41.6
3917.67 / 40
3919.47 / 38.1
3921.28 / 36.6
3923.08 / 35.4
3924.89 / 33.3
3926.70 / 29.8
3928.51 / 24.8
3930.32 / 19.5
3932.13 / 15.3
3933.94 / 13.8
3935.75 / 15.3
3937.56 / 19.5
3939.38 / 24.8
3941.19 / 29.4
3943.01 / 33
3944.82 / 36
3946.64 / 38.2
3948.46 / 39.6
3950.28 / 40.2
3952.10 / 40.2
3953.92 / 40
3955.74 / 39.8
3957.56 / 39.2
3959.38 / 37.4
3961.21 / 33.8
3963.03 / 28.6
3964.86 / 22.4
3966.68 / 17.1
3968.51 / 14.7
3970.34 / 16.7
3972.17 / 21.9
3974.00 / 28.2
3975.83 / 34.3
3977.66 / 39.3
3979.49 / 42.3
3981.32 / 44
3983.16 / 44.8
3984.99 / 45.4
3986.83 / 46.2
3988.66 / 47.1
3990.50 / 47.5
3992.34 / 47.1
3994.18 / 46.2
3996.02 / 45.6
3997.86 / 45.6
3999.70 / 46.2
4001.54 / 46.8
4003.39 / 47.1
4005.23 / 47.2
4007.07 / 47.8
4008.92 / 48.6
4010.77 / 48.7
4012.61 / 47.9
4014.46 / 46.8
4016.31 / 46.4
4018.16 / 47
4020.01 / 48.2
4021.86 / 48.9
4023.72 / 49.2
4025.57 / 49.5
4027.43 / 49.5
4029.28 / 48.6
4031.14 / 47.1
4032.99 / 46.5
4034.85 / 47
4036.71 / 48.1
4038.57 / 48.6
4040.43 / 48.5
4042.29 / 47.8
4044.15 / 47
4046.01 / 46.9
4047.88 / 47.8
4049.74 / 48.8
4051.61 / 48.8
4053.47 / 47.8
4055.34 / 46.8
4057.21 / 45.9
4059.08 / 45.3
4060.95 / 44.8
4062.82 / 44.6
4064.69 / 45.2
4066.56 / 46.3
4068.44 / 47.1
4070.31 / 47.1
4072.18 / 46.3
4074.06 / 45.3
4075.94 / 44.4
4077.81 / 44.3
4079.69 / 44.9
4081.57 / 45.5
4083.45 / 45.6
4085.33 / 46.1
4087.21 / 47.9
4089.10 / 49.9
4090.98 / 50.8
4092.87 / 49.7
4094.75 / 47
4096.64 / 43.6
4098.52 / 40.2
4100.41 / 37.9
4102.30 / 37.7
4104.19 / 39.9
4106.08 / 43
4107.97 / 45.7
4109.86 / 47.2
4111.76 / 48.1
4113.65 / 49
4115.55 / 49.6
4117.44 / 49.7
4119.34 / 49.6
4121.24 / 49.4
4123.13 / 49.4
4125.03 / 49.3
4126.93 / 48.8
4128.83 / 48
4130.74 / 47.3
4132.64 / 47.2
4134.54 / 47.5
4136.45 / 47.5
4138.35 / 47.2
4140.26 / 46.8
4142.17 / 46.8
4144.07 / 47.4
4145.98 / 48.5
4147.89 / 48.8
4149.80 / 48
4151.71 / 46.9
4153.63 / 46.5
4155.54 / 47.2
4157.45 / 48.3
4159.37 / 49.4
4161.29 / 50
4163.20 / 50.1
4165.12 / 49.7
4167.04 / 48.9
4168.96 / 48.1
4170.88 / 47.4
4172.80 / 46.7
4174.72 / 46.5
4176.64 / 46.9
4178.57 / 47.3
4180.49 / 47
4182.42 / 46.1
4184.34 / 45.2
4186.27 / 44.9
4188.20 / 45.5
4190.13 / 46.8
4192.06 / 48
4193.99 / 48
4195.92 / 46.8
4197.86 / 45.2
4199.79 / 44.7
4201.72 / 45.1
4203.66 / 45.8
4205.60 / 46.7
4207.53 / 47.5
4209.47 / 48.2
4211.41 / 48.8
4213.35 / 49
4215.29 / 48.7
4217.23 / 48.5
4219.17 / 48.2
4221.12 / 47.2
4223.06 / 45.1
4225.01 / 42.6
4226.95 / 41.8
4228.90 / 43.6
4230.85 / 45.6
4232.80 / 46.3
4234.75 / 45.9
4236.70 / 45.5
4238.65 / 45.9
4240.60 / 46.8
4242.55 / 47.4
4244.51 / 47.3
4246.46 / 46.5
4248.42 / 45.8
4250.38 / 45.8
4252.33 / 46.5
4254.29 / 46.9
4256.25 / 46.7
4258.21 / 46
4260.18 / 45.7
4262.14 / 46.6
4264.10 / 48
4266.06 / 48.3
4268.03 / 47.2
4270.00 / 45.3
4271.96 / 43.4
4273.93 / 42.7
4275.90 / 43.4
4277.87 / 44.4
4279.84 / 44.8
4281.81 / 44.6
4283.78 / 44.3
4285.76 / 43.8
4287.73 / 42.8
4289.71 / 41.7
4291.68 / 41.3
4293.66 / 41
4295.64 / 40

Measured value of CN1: -0.06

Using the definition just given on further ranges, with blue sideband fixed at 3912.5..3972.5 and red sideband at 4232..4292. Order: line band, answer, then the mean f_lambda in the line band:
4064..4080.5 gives -0.242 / 45.7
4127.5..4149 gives -0.198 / 47.6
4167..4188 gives -0.128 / 46.7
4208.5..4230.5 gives -0.074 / 46.5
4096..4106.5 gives -0.063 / 40.2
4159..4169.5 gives -0.206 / 49.4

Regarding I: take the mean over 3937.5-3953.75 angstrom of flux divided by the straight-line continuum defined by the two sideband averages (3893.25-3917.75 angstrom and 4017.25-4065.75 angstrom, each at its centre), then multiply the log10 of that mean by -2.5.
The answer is 0.24 mag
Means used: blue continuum 40.8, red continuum 47.5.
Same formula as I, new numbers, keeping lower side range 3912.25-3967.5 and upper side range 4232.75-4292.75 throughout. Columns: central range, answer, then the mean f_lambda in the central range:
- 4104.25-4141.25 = -0.21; 47.7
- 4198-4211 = -0.08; 46.4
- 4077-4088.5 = -0.21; 45.8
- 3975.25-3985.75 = -0.24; 41.9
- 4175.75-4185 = -0.11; 46.5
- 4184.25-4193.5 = -0.10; 46.2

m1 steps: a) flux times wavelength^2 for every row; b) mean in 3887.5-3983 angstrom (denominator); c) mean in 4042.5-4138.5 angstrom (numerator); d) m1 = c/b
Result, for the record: 1.50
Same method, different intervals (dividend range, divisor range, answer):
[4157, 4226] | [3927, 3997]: 1.59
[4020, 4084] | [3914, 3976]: 1.65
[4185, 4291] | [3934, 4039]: 1.30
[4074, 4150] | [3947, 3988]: 1.45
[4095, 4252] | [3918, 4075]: 1.26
